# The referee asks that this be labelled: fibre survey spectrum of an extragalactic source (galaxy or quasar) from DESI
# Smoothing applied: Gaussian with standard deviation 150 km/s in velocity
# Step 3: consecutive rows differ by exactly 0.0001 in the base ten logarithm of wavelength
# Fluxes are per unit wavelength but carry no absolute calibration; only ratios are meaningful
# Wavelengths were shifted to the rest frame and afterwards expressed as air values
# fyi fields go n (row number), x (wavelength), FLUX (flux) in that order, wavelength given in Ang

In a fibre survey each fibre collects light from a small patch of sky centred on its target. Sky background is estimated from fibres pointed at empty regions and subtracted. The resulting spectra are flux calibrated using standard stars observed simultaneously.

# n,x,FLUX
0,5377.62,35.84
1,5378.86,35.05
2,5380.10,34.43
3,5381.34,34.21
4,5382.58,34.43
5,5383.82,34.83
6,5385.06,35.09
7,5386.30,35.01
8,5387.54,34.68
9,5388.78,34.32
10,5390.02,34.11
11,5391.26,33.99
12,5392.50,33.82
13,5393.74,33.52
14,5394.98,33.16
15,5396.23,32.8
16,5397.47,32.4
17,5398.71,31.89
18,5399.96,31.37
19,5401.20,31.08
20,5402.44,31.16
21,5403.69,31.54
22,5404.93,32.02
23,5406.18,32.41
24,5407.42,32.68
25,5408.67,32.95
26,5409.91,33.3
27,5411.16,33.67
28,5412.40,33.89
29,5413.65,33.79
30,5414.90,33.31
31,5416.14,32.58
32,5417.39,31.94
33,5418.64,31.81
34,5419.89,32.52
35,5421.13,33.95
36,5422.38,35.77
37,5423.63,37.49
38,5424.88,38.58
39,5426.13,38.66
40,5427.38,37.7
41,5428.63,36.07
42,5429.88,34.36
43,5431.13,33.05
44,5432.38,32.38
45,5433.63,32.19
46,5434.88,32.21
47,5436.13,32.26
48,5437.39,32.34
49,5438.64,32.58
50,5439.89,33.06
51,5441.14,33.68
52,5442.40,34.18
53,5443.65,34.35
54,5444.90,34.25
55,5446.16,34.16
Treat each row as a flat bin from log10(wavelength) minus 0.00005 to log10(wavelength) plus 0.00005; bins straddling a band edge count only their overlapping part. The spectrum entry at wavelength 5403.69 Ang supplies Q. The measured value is 31.54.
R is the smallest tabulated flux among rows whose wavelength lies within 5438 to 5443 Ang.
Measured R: 32.58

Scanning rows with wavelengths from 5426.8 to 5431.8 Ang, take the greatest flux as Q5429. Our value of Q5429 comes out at 37.7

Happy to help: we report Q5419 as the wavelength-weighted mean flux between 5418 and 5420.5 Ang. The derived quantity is 32.1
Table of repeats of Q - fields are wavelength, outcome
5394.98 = 33.16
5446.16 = 34.16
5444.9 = 34.25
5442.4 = 34.18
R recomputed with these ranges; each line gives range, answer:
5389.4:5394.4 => 33.52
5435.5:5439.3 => 32.26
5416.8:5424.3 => 31.81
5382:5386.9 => 34.43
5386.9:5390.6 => 34.11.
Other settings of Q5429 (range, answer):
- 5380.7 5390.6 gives 35.09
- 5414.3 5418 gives 33.31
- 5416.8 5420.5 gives 32.52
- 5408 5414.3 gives 33.89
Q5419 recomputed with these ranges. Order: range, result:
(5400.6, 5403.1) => 31.1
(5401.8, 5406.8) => 31.8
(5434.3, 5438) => 32.2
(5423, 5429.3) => 37.7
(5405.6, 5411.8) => 33.1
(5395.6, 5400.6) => 32.1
